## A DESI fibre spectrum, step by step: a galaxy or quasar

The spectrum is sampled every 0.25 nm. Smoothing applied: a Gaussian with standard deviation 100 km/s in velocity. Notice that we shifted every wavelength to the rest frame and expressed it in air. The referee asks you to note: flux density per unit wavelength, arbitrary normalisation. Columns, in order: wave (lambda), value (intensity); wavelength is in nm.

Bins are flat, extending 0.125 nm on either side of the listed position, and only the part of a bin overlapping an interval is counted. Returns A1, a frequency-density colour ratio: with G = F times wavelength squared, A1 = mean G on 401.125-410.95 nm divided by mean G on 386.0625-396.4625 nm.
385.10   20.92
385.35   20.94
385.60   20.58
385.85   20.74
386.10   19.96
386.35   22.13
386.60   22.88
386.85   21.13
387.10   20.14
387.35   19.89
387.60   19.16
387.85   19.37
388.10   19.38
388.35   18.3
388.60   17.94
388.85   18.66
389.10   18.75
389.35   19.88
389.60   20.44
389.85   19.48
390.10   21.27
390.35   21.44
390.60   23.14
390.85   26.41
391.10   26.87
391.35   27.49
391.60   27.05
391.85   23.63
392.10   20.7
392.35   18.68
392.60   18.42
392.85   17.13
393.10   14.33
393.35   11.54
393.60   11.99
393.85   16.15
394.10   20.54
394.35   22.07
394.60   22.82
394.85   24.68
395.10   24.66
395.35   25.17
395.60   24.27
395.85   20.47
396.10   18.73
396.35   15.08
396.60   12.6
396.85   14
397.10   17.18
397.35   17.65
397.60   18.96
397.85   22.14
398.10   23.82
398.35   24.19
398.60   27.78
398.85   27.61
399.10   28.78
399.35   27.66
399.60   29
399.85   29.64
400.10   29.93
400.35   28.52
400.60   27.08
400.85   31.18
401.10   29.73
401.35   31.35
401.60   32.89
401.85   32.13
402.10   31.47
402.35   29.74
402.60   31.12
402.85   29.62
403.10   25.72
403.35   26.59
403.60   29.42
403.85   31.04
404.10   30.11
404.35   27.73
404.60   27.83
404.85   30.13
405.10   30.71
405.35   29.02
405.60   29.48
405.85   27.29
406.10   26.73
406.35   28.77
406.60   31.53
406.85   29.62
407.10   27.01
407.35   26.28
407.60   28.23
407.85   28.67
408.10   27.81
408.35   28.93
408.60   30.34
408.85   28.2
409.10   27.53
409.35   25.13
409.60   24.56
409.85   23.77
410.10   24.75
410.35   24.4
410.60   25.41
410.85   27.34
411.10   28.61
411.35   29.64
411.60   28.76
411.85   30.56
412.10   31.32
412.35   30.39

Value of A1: 1.49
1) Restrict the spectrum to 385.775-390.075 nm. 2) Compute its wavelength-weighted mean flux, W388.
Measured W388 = 19.9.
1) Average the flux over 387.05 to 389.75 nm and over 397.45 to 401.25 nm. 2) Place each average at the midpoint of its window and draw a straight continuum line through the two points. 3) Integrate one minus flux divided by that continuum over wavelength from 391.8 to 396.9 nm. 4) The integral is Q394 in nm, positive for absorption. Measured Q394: 0.98 nm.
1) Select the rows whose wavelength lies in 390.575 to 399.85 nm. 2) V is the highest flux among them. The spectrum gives 29.64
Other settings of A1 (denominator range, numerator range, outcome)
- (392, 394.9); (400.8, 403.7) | 1.74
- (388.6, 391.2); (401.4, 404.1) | 1.50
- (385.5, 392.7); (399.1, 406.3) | 1.48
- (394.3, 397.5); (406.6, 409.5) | 1.50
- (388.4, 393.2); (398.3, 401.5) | 1.43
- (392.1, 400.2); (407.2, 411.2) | 1.35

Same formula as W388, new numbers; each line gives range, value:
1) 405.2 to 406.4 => 28.3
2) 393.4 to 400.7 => 22.4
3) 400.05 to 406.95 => 29.5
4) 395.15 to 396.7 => 19.8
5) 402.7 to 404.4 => 28.7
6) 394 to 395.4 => 23.3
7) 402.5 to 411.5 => 28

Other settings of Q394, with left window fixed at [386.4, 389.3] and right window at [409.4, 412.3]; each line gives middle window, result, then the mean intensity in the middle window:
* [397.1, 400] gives -0.209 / 24.9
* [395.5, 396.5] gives 0.134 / 19.3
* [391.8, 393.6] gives 0.347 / 17.1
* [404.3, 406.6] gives -0.305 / 28.8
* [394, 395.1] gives -0.047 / 22.8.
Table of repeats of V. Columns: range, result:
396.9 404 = 32.89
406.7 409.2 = 30.34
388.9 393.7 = 27.49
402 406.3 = 31.47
